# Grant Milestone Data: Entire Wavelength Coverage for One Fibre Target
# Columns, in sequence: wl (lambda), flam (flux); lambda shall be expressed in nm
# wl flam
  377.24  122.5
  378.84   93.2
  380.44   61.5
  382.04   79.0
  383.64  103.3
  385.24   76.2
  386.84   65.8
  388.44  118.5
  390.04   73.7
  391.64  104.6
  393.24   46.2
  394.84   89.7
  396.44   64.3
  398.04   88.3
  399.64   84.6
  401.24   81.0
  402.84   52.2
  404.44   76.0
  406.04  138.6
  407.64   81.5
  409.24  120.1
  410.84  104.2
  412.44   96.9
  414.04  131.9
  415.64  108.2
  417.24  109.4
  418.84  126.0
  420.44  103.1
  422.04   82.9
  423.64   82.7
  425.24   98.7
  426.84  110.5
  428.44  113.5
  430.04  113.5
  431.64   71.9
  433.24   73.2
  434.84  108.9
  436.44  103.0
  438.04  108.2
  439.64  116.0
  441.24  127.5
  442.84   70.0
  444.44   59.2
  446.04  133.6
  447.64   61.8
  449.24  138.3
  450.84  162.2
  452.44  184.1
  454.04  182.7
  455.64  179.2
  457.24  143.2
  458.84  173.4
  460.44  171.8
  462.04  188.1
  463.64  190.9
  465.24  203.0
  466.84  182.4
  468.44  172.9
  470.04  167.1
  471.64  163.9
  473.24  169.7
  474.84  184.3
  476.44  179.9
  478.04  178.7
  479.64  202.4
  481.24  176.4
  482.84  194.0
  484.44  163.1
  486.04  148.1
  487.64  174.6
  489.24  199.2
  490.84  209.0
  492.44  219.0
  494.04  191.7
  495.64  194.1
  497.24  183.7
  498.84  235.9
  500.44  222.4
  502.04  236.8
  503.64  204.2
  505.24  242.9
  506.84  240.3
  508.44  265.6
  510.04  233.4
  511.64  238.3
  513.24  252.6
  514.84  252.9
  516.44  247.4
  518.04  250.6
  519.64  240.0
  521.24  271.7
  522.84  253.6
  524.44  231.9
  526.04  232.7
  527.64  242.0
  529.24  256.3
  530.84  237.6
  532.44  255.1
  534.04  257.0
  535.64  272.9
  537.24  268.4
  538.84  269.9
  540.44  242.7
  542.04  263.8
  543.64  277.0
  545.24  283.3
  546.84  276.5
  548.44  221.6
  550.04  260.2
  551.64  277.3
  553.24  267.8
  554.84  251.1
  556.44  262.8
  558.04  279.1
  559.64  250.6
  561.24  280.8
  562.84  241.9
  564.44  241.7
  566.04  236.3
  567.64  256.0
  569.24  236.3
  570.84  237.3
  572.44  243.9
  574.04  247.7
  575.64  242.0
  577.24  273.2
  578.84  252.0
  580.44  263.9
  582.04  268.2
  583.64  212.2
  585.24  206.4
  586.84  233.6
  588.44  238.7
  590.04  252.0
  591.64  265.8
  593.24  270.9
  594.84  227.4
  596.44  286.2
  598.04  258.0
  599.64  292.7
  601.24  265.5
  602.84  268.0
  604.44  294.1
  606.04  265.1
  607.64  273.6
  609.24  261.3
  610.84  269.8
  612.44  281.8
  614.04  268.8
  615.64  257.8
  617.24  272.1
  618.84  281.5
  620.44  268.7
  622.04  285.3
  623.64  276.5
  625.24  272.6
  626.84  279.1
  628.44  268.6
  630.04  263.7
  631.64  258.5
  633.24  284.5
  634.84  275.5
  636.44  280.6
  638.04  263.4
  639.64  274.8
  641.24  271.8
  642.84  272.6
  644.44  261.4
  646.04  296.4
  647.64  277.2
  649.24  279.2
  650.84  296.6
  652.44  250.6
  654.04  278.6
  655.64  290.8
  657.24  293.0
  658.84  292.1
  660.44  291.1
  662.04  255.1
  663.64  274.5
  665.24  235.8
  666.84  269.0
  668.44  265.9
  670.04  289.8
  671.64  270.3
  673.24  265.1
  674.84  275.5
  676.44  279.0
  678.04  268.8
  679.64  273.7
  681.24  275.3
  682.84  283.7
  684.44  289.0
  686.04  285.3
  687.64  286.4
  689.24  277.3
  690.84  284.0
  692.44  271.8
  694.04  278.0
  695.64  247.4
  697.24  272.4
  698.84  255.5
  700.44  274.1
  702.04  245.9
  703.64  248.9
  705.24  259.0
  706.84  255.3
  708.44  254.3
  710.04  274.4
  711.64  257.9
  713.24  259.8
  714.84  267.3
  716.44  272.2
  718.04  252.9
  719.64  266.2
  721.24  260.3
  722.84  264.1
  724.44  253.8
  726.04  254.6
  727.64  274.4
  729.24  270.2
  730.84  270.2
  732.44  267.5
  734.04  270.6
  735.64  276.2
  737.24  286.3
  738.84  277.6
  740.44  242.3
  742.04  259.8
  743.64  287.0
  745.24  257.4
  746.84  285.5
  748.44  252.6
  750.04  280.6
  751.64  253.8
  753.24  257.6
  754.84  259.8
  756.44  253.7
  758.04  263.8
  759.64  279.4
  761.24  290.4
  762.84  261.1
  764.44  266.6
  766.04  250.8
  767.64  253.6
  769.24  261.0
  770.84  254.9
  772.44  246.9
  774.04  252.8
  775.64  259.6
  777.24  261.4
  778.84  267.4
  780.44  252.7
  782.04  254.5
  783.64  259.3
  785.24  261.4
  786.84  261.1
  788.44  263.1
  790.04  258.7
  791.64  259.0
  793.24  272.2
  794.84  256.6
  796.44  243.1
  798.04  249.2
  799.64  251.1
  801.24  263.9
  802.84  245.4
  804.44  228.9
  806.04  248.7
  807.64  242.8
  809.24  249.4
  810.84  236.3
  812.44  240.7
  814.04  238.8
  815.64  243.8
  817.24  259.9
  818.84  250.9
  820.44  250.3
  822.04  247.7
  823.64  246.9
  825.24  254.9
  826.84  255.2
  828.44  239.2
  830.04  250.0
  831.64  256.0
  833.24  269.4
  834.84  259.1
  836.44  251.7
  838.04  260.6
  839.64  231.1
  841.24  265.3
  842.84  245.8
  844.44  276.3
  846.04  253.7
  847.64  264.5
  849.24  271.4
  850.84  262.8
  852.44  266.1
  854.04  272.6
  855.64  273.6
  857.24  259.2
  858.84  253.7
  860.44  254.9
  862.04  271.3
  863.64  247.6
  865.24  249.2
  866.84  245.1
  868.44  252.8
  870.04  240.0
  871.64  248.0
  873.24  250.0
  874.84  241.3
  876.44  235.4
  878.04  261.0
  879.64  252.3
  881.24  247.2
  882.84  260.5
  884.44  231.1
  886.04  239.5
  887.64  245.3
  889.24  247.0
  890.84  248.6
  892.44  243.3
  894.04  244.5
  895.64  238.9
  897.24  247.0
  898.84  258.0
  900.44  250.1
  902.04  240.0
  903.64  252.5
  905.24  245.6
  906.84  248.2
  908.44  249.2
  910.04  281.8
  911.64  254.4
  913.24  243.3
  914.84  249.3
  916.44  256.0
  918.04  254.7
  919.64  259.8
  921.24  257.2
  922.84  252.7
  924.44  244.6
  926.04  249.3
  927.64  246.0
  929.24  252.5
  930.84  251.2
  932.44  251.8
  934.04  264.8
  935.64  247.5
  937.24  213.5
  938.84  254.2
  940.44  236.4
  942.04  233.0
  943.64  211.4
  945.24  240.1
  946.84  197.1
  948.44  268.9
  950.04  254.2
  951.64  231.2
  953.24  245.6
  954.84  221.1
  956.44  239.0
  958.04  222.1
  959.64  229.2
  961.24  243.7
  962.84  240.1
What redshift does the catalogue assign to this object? 0.13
